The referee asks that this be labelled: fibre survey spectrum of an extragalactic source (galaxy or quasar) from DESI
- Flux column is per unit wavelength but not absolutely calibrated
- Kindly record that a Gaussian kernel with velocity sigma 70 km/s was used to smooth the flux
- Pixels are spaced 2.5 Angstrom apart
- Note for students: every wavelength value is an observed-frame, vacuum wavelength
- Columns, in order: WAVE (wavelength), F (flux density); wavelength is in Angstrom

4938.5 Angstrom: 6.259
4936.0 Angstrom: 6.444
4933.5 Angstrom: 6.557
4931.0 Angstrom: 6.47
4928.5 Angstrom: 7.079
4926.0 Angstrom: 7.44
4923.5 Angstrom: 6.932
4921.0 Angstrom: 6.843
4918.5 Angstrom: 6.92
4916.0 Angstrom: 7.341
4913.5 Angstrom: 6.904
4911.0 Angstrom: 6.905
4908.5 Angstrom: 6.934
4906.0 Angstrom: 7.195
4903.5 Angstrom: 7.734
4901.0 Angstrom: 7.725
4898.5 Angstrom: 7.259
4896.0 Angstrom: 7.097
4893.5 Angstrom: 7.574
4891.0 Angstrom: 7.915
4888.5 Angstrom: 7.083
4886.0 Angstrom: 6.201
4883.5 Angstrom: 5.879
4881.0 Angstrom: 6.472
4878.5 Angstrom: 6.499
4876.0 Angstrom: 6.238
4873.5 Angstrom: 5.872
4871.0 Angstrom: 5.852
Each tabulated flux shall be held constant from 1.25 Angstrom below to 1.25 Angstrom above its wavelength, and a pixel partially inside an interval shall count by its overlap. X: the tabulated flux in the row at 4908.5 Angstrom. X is 6.934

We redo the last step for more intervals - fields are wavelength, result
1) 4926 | 7.44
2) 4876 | 6.238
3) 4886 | 6.201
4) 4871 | 5.852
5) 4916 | 7.341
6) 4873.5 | 5.872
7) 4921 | 6.843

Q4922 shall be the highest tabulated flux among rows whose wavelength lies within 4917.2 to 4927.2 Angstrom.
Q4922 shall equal 7.44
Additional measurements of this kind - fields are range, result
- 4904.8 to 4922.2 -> 7.341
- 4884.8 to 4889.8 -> 7.083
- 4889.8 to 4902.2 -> 7.915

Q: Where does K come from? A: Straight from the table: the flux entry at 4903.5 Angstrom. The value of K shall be 7.734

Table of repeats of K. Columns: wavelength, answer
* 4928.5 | 7.079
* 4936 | 6.444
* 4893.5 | 7.574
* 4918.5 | 6.92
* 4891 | 7.915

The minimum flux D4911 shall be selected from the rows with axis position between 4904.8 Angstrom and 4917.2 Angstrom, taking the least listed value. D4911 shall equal 6.904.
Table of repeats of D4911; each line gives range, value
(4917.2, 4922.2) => 6.843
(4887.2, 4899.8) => 7.083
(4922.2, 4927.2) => 6.932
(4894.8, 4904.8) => 7.097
